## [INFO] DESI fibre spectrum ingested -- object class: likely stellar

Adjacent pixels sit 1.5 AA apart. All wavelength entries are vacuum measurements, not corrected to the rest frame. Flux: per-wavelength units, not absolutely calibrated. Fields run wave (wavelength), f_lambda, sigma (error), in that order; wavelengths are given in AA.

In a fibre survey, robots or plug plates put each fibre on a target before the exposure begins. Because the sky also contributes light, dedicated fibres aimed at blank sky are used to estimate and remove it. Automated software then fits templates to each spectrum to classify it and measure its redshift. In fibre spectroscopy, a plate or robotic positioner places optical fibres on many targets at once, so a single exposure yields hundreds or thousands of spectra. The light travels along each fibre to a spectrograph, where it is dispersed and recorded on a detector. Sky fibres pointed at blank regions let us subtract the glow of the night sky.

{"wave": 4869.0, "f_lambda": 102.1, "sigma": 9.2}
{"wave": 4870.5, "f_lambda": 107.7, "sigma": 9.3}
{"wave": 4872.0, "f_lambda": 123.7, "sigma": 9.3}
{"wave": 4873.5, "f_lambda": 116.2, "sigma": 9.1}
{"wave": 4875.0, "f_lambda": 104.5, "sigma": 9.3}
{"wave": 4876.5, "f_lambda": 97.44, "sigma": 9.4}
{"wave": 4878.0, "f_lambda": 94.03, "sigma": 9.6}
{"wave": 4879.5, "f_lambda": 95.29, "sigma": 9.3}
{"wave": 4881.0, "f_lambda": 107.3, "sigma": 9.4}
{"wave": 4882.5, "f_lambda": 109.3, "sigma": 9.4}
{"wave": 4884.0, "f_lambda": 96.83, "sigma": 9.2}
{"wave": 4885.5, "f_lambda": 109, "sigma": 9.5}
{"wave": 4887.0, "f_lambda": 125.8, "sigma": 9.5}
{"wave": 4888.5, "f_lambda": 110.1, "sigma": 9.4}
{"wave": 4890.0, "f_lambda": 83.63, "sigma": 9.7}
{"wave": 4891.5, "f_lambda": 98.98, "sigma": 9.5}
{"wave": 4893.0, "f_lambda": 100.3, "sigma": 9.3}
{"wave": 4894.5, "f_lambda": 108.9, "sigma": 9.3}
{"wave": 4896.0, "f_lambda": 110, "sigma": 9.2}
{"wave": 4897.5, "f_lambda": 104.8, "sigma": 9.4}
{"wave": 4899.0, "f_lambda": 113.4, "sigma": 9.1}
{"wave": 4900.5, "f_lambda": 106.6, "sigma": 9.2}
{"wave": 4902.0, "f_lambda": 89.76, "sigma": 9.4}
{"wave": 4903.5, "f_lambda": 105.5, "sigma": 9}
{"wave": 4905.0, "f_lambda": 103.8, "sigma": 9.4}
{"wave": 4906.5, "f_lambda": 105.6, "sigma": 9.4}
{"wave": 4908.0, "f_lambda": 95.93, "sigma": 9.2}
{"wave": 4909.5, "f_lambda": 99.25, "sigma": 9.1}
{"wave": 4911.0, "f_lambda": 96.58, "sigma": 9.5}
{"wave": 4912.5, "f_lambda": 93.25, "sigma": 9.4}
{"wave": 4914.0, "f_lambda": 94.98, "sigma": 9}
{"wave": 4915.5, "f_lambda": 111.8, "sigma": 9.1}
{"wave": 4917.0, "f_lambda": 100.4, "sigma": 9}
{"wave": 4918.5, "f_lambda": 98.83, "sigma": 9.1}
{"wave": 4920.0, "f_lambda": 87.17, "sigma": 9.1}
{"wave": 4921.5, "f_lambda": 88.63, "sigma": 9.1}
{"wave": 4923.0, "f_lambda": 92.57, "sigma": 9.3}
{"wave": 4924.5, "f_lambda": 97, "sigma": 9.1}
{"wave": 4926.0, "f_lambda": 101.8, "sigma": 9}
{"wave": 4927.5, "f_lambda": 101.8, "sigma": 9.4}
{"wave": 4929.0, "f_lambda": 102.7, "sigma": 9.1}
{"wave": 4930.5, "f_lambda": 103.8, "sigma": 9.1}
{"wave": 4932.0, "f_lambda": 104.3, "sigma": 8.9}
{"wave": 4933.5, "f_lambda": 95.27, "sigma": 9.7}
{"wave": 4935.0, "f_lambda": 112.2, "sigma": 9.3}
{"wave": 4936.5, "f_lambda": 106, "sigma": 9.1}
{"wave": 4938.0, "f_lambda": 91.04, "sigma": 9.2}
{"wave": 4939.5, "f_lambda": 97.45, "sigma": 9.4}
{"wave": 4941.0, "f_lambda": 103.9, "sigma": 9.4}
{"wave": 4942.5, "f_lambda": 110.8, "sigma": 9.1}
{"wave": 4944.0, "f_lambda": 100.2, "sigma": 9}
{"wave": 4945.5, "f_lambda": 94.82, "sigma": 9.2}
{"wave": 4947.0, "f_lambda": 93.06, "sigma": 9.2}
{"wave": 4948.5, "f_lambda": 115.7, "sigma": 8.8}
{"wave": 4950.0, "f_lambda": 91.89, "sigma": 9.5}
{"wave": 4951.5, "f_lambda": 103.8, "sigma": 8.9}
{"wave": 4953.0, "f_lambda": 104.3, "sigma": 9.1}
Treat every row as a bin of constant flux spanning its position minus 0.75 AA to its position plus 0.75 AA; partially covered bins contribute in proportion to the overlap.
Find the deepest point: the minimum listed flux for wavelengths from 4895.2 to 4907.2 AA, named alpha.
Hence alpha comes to 89.76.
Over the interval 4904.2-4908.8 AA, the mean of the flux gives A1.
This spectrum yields 102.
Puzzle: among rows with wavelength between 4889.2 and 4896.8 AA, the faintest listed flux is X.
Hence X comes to 83.63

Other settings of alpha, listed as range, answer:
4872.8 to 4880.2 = 94.03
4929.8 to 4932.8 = 103.8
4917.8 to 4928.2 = 87.17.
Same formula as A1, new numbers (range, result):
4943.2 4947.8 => 96.4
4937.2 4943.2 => 101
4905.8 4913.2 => 98.1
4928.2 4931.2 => 103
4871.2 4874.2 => 120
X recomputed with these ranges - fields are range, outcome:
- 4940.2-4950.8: 91.89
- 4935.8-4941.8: 91.04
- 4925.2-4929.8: 101.8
